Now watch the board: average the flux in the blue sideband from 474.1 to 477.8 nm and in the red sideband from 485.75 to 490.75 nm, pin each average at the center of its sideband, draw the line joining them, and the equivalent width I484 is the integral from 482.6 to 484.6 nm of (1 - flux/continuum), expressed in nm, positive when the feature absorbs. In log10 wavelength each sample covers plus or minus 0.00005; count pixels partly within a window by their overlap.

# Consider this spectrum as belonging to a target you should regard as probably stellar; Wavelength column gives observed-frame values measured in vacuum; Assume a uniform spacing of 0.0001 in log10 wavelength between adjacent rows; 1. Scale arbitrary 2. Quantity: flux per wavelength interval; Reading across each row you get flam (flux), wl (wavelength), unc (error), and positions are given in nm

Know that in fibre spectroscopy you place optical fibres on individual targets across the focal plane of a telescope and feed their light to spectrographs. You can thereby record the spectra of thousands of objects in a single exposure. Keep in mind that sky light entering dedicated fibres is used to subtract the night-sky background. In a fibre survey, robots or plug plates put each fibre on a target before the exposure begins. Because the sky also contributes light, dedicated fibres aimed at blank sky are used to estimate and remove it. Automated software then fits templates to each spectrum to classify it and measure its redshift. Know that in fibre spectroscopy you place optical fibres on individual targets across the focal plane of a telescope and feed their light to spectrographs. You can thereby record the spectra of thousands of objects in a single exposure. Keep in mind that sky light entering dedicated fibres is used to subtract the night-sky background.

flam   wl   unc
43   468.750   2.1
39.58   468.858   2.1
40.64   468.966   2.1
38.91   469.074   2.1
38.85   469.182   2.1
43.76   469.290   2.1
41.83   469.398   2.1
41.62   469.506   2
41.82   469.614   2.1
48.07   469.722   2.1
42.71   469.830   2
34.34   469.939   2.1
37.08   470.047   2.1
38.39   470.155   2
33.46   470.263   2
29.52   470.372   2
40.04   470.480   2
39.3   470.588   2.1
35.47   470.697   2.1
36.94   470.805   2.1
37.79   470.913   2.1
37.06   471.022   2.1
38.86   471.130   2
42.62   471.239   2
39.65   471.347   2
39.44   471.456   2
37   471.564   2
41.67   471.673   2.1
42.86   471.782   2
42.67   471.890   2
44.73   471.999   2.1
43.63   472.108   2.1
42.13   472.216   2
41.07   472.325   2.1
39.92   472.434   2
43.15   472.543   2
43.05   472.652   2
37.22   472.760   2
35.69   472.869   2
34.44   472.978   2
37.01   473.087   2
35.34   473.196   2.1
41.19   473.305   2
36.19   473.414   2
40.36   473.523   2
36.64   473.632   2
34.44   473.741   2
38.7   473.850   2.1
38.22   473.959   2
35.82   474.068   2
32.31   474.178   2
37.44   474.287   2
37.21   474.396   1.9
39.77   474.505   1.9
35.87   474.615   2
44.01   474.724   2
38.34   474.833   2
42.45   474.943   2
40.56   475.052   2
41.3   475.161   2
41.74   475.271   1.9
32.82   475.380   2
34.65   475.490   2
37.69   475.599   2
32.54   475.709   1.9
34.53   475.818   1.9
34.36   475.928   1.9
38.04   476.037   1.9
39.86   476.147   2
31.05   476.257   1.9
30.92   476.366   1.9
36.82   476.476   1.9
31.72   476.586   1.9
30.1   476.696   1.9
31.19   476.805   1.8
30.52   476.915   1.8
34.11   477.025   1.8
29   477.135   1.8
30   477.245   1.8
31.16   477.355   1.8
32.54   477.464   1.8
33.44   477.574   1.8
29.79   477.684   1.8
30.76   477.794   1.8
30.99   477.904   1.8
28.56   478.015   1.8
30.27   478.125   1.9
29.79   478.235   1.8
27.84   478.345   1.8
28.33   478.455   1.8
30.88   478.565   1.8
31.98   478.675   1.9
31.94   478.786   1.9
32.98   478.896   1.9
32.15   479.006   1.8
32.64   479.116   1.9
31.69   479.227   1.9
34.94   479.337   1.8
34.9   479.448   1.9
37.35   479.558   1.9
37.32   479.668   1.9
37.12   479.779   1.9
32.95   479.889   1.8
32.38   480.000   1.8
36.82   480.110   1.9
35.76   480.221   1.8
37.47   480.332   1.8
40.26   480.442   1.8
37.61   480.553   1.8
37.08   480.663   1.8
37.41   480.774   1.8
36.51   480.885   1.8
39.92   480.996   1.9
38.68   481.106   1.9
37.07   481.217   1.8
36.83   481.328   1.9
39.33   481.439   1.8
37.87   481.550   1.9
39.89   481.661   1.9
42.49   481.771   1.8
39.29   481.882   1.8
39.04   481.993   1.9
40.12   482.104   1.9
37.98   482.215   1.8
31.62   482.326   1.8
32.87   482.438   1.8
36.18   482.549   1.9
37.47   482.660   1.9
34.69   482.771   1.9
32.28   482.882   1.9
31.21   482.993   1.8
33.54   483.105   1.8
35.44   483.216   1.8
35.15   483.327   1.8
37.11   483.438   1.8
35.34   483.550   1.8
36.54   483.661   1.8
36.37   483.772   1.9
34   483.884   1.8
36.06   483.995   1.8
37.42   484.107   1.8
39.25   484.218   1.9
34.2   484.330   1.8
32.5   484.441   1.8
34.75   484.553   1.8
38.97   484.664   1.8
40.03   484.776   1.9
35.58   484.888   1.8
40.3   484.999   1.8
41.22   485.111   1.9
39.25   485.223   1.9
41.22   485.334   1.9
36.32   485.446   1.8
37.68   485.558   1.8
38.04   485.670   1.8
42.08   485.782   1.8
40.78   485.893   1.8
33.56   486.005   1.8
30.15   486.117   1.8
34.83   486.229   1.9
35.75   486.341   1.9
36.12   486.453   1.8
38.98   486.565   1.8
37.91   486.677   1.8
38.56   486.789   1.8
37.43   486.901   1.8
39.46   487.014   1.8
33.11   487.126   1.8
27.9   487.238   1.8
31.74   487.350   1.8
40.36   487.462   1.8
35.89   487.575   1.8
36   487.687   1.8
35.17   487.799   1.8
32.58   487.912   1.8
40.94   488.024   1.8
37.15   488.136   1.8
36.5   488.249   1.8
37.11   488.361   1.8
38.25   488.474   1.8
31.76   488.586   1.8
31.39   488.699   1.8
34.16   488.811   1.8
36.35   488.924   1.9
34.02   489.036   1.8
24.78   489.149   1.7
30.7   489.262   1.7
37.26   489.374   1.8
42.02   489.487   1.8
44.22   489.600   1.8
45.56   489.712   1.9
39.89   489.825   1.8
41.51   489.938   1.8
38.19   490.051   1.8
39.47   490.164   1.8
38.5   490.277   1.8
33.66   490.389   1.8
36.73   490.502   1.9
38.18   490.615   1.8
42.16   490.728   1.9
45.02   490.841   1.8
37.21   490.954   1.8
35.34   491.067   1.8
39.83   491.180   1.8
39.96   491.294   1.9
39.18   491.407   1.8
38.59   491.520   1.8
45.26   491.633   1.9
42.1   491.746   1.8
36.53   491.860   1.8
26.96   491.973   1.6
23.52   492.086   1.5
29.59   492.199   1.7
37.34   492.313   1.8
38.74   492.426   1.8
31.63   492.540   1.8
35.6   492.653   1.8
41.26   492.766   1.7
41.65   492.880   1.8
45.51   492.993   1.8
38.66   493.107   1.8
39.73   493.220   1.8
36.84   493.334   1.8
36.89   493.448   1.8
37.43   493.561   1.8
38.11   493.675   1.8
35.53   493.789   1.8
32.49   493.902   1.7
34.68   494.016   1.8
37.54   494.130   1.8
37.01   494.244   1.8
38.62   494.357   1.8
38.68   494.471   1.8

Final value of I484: 0.04 nm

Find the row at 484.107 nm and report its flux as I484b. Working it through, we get 37.42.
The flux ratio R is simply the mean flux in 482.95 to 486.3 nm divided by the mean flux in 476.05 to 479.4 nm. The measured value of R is 1.16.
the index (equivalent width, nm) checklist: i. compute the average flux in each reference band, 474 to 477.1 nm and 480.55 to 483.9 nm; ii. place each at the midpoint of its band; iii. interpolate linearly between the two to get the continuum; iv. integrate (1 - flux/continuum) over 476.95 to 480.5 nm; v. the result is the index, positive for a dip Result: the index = 0.35 nm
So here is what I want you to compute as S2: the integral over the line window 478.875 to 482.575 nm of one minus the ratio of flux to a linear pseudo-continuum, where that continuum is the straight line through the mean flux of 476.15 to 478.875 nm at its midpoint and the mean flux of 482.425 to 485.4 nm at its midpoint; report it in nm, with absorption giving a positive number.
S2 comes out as -0.32 nm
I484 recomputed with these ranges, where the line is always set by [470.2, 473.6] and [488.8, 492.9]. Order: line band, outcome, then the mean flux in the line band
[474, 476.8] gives 0.167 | 36.4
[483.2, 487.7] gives 0.136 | 36.7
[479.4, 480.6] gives 0.061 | 36.4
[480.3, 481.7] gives 0.003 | 38.1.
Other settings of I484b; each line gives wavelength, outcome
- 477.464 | 32.54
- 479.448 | 34.9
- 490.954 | 37.21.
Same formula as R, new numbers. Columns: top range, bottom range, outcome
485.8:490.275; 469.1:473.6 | 0.92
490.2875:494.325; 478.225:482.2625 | 1.04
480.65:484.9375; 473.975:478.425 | 1.07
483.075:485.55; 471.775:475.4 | 0.94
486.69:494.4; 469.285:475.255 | 0.95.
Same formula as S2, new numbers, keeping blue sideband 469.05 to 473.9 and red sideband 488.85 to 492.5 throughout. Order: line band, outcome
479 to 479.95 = 0.09 nm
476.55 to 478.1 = 0.31 nm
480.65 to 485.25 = 0.16 nm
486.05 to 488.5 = 0.11 nm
